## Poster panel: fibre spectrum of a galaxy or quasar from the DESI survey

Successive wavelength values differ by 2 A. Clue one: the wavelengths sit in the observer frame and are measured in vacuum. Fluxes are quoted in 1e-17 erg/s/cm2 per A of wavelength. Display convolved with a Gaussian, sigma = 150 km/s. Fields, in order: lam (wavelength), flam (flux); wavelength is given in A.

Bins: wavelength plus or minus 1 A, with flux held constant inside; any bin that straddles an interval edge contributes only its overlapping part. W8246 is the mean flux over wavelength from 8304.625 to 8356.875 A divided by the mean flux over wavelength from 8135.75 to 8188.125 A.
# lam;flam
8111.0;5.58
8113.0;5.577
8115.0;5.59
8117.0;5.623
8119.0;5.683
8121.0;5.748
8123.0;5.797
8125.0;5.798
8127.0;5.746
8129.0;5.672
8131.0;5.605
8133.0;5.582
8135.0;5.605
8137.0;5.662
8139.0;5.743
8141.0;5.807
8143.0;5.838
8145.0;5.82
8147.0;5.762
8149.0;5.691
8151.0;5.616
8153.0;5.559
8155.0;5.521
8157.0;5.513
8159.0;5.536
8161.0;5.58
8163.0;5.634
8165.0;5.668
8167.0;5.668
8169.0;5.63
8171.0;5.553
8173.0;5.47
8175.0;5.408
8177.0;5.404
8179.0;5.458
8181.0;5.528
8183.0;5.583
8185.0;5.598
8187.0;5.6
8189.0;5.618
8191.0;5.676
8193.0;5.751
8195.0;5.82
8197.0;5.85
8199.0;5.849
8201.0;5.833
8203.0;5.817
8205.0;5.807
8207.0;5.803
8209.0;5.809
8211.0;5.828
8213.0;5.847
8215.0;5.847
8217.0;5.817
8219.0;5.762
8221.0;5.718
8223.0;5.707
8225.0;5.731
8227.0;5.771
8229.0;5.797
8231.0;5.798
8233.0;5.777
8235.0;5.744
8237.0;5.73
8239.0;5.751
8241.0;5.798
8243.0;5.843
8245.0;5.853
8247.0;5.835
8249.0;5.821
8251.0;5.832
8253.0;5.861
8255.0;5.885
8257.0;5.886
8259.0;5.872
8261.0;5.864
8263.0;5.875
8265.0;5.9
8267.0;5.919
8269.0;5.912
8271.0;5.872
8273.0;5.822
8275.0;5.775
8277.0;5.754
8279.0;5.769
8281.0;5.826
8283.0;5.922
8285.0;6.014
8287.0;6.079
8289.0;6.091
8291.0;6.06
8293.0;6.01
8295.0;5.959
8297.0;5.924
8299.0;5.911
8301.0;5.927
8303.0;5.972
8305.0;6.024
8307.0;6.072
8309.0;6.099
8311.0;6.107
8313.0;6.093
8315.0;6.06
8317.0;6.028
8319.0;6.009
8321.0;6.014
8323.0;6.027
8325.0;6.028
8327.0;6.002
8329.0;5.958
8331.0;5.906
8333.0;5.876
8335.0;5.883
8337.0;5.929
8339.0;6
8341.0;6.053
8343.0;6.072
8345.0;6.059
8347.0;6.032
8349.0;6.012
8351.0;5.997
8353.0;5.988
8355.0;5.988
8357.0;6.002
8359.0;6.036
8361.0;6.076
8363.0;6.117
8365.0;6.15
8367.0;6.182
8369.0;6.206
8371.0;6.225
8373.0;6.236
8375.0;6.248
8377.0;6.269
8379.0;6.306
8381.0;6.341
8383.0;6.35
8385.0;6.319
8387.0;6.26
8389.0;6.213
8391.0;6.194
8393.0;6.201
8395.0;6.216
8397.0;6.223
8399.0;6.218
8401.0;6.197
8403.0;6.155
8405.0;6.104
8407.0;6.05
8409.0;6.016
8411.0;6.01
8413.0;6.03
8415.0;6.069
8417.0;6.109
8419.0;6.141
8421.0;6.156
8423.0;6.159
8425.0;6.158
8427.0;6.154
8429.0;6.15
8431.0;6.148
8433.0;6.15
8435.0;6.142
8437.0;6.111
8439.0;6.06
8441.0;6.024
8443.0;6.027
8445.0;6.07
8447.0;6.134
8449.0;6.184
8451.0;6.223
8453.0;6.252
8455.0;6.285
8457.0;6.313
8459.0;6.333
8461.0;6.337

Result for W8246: 1.1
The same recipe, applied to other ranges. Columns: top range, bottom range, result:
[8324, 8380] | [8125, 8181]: 1.08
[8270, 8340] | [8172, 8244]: 1.04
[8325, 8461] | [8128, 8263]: 1.07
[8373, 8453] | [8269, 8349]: 1.03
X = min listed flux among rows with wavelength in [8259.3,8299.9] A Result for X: 5.754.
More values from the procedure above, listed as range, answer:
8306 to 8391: 5.876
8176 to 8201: 5.404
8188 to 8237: 5.618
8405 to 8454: 6.01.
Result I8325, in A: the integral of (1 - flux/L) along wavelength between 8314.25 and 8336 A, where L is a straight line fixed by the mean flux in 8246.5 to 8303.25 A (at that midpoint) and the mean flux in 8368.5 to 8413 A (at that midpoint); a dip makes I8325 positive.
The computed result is 0.2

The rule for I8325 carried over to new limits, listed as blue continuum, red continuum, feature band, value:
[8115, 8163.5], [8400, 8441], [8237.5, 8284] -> 0.1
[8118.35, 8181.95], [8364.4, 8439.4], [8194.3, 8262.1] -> -0.1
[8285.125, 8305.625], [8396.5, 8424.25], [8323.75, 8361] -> 0.3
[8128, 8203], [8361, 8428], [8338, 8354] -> 0.1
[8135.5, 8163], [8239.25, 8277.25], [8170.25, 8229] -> 0.5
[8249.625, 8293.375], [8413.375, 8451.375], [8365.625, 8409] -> -1.1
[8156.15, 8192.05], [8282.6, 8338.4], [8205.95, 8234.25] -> -0.4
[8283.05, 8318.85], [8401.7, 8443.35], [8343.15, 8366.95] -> 0.0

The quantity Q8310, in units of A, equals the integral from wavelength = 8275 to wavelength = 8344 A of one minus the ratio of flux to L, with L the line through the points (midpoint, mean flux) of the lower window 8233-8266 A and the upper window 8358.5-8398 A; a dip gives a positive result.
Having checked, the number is 0.4 A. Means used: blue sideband 5.83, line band 5.98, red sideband 6.22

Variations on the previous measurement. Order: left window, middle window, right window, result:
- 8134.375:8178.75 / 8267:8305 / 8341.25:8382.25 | 0.1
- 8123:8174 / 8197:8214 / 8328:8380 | -0.2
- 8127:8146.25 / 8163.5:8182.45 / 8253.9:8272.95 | 0.7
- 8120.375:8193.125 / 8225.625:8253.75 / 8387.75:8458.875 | 0.0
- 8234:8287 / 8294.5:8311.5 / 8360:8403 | 0.0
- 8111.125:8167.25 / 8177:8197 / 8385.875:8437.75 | 0.4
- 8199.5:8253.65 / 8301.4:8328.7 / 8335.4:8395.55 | -0.1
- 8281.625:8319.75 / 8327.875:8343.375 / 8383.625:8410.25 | 0.3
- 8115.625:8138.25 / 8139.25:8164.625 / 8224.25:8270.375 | 0.2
